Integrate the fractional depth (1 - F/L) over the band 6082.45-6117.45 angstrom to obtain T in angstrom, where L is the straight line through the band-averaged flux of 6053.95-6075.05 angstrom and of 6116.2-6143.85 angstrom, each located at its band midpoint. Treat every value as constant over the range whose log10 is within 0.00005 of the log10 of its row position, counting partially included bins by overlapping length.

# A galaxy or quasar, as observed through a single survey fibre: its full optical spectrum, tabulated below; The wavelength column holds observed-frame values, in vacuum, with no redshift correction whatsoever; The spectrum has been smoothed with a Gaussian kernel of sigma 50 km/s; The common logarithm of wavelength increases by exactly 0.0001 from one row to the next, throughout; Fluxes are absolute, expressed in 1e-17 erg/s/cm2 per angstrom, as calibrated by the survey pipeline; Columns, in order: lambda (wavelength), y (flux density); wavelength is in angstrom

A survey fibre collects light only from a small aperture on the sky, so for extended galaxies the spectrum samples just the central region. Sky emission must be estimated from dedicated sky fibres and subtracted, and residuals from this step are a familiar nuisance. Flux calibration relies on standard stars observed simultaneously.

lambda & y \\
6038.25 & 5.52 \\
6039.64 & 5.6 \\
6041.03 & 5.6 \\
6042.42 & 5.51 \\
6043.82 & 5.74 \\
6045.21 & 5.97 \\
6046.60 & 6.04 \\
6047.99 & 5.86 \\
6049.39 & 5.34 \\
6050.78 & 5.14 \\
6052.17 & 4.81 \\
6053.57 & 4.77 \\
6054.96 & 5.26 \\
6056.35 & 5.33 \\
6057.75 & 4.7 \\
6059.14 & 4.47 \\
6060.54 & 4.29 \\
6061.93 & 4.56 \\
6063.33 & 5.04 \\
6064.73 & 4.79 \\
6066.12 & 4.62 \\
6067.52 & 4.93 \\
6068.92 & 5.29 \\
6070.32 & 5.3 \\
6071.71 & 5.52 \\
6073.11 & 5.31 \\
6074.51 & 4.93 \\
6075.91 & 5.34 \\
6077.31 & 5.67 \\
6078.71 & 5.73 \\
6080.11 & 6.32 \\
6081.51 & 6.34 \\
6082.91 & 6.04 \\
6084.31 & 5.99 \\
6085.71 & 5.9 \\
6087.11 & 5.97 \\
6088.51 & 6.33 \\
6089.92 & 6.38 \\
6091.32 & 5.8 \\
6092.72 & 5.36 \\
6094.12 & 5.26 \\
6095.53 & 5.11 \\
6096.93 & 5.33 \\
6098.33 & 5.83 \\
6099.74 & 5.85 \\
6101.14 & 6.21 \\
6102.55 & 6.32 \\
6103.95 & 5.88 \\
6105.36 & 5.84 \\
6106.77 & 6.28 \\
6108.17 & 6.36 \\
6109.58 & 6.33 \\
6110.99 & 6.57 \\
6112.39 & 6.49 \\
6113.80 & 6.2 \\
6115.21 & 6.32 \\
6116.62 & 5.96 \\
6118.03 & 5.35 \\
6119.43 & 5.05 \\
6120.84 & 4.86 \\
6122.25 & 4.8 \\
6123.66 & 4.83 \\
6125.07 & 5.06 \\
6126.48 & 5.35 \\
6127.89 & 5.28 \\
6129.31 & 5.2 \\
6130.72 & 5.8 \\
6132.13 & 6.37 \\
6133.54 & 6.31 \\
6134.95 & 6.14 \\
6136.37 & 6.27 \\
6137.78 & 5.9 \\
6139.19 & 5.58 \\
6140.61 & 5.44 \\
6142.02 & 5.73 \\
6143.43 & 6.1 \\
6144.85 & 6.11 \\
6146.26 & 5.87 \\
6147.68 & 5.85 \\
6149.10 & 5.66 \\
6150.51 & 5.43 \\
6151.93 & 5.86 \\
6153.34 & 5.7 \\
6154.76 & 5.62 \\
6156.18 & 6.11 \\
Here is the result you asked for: -4.71 angstrom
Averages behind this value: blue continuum 4.95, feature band 5.99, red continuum 5.56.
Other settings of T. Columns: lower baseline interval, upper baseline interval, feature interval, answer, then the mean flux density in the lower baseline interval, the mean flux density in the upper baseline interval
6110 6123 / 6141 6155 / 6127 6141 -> -0.15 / 5.74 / 5.79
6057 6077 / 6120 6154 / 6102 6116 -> -2.32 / 4.95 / 5.64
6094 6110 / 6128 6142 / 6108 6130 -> 1.00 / 5.9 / 5.85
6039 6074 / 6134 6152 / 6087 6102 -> -0.79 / 5.19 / 5.85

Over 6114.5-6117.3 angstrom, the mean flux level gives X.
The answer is 6.13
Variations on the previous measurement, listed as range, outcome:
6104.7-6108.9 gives 6.16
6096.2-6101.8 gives 5.81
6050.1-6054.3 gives 4.91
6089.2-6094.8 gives 5.7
